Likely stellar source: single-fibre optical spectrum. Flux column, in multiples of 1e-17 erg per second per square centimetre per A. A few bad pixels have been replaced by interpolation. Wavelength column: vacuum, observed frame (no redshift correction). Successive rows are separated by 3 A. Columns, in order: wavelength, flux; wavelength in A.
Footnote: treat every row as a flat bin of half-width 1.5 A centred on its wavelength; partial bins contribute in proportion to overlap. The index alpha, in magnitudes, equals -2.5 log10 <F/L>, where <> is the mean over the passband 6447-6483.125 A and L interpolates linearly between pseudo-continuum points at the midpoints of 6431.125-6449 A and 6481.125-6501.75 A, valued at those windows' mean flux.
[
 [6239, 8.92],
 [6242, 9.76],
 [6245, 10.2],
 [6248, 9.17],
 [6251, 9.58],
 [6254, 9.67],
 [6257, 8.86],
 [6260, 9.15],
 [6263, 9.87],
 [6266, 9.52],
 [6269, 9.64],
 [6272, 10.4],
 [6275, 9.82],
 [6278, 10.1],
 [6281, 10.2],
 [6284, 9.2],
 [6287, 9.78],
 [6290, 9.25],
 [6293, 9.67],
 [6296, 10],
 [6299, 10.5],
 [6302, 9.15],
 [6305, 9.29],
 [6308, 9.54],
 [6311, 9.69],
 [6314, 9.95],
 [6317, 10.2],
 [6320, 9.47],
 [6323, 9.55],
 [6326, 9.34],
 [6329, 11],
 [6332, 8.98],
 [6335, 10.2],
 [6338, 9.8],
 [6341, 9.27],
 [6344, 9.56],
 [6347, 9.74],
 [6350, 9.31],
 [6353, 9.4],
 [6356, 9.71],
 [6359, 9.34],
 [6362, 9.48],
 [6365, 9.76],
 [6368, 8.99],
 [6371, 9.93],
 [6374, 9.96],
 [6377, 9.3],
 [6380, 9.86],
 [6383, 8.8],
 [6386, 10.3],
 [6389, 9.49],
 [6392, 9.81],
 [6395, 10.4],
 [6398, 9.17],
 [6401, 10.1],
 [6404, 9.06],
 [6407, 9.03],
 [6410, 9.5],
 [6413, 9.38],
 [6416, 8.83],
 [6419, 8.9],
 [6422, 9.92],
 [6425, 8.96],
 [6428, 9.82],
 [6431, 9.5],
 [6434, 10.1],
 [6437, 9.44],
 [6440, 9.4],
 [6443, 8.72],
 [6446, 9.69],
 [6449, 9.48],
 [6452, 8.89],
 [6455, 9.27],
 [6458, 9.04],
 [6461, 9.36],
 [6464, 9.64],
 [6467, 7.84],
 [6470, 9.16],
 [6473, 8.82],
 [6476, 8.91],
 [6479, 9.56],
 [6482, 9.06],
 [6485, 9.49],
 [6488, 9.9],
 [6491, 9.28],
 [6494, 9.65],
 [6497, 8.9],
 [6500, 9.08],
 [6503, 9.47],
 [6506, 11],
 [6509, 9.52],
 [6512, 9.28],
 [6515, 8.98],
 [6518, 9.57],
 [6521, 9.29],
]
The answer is 0.04 mag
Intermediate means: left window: 9.47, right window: 9.35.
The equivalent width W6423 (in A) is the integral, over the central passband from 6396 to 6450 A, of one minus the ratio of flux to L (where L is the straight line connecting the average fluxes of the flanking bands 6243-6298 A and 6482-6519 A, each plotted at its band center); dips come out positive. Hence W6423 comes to 0.9 A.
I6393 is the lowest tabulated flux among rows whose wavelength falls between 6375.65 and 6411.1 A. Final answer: 8.8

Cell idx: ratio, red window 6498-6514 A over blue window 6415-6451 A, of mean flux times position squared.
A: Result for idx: 1.0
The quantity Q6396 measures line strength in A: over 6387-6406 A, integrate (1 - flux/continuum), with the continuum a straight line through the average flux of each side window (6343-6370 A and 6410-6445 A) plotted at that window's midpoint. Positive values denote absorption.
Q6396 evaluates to -0.5 A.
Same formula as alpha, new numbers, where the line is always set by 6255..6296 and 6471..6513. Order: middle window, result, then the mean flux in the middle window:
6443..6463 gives 0.02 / 9.25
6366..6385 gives 0.01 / 9.5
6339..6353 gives 0.01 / 9.47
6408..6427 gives 0.03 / 9.26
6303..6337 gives -0.01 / 9.74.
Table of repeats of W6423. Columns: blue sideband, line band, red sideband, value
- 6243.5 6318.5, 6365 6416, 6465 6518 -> -0.3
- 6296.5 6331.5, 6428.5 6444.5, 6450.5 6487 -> -0.4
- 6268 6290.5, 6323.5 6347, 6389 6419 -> -0.2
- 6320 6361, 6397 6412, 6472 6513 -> 0.3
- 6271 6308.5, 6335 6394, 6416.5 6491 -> -0.3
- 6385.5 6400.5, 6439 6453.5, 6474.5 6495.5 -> 0.5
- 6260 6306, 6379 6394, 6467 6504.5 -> -0.3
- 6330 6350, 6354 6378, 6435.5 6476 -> -0.2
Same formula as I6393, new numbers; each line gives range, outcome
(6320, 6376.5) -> 8.98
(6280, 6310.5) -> 9.15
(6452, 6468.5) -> 7.84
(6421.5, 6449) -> 8.72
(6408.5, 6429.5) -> 8.83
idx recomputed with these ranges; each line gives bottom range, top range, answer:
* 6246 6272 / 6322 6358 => 1.04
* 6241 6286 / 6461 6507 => 1.03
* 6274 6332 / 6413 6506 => 1.00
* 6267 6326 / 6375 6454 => 1.01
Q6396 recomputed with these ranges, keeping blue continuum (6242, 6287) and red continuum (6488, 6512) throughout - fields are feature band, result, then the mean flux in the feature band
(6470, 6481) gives 0.54 A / 9.1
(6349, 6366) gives 0.23 A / 9.5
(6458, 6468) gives 0.59 A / 9.02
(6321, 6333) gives -0.11 A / 9.74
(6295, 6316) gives -0.17 A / 9.74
